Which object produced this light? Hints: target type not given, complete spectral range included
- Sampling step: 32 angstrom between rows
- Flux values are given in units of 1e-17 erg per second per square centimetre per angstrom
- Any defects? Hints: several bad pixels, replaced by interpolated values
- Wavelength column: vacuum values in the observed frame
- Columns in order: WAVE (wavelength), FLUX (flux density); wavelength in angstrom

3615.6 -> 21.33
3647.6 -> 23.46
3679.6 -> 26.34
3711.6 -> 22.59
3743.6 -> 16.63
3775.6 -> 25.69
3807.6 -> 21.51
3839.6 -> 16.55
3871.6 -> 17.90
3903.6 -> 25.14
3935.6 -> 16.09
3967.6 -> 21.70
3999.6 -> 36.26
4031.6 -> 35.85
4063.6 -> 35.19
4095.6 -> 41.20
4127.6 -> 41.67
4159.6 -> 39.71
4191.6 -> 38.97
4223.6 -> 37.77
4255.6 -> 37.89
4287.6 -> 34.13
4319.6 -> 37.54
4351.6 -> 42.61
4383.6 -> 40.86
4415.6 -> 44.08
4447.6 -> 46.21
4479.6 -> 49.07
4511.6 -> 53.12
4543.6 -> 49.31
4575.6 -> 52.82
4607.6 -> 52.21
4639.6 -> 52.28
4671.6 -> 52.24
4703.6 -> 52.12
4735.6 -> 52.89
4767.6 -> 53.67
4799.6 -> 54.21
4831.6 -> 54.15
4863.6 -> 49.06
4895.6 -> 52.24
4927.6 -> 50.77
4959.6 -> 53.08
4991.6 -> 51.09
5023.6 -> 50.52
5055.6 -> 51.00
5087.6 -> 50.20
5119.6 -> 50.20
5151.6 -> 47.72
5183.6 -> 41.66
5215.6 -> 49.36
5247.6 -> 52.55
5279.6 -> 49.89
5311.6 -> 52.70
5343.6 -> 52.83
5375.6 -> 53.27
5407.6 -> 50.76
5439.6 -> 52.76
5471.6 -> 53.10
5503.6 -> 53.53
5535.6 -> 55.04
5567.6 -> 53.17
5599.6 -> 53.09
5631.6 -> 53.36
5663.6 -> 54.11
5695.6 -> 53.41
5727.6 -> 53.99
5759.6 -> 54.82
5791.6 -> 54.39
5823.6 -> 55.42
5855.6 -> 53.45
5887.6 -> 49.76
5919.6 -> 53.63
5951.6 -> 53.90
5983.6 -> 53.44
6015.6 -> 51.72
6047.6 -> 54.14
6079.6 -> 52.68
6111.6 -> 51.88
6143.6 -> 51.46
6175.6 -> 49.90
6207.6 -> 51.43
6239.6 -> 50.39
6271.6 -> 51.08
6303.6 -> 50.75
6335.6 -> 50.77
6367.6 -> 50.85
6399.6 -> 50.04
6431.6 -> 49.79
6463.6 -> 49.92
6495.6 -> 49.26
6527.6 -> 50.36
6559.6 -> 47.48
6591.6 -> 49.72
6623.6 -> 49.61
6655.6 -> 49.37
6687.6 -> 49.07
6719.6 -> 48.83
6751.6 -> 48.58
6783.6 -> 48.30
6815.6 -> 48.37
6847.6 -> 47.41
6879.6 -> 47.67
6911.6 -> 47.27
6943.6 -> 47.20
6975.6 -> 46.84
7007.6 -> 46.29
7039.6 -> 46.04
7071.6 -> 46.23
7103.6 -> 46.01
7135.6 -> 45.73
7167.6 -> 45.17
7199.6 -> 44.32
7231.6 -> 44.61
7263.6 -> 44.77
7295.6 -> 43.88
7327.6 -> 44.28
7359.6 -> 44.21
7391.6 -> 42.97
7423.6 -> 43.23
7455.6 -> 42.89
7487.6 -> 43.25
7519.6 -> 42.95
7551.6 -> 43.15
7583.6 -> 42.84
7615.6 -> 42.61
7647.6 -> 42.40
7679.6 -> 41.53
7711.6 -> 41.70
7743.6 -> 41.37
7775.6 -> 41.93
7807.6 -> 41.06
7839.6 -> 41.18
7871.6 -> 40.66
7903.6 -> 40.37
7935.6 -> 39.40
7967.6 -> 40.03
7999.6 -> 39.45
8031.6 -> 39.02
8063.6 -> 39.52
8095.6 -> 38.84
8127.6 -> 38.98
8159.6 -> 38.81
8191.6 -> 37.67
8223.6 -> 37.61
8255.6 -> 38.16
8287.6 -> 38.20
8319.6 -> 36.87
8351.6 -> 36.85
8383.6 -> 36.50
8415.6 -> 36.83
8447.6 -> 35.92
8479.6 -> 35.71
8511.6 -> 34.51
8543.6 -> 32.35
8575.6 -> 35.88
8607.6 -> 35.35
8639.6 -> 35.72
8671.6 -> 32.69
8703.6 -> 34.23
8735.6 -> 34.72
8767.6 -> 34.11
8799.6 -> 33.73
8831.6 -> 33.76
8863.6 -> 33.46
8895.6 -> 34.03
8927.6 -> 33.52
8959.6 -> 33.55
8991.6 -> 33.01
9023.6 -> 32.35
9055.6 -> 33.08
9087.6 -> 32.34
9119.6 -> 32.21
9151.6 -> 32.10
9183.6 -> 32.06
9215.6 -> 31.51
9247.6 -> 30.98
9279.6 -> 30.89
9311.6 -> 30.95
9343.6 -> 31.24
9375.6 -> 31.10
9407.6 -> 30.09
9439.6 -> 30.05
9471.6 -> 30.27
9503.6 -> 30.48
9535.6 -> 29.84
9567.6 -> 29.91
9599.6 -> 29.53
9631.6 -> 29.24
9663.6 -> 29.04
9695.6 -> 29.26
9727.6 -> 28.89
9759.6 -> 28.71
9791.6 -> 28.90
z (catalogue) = 0.000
